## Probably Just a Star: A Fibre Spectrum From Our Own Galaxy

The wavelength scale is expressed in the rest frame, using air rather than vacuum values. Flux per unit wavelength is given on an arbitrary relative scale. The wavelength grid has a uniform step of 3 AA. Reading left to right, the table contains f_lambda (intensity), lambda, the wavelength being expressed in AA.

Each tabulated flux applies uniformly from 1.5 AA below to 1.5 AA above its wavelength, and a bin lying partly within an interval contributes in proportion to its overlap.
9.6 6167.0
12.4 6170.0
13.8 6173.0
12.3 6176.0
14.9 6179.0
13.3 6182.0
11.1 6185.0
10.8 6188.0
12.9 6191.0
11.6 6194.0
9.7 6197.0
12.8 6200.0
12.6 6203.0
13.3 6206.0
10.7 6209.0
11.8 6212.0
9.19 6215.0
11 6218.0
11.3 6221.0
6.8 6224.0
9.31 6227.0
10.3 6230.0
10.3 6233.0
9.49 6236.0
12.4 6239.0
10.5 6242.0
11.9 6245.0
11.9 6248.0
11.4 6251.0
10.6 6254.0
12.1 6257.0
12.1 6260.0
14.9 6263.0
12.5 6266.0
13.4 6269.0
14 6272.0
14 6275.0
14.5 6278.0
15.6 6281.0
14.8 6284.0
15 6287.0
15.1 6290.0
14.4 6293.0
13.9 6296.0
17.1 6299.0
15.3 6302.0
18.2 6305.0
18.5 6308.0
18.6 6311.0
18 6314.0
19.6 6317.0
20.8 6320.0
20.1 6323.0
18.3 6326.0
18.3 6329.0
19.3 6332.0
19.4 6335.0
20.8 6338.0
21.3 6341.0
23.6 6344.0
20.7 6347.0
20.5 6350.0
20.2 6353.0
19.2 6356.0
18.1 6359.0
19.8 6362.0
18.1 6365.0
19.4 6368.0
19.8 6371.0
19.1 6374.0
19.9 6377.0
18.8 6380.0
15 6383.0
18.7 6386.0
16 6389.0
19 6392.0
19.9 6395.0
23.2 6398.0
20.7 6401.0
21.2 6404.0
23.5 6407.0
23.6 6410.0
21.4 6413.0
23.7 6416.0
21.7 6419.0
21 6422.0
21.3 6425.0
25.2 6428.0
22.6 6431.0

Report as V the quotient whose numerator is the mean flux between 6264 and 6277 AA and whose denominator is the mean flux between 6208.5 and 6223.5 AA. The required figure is 1.29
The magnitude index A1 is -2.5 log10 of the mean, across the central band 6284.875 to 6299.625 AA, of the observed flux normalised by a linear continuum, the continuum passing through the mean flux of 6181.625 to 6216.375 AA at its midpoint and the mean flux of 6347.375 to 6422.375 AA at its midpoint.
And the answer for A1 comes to 0.06 mag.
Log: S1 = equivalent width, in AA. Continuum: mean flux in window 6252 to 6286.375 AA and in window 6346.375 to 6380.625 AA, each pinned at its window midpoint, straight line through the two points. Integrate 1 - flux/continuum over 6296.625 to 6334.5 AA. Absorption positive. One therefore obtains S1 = -4.6 AA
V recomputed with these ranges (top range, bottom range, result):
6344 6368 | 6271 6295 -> 1.35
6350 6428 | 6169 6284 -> 1.69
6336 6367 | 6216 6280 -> 1.73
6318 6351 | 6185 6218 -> 1.76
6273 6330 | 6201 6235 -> 1.58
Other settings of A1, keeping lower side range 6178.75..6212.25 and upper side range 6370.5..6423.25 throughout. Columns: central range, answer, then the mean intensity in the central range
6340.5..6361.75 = -0.11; 20.4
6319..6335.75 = -0.11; 19.3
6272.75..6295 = 0.07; 14.7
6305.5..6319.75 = -0.12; 18.8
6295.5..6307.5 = -0.01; 16.5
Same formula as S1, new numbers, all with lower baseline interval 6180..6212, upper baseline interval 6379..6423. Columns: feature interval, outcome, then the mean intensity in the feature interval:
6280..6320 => -0.8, 16.6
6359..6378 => -0.1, 19.2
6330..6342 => -1.5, 20.1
